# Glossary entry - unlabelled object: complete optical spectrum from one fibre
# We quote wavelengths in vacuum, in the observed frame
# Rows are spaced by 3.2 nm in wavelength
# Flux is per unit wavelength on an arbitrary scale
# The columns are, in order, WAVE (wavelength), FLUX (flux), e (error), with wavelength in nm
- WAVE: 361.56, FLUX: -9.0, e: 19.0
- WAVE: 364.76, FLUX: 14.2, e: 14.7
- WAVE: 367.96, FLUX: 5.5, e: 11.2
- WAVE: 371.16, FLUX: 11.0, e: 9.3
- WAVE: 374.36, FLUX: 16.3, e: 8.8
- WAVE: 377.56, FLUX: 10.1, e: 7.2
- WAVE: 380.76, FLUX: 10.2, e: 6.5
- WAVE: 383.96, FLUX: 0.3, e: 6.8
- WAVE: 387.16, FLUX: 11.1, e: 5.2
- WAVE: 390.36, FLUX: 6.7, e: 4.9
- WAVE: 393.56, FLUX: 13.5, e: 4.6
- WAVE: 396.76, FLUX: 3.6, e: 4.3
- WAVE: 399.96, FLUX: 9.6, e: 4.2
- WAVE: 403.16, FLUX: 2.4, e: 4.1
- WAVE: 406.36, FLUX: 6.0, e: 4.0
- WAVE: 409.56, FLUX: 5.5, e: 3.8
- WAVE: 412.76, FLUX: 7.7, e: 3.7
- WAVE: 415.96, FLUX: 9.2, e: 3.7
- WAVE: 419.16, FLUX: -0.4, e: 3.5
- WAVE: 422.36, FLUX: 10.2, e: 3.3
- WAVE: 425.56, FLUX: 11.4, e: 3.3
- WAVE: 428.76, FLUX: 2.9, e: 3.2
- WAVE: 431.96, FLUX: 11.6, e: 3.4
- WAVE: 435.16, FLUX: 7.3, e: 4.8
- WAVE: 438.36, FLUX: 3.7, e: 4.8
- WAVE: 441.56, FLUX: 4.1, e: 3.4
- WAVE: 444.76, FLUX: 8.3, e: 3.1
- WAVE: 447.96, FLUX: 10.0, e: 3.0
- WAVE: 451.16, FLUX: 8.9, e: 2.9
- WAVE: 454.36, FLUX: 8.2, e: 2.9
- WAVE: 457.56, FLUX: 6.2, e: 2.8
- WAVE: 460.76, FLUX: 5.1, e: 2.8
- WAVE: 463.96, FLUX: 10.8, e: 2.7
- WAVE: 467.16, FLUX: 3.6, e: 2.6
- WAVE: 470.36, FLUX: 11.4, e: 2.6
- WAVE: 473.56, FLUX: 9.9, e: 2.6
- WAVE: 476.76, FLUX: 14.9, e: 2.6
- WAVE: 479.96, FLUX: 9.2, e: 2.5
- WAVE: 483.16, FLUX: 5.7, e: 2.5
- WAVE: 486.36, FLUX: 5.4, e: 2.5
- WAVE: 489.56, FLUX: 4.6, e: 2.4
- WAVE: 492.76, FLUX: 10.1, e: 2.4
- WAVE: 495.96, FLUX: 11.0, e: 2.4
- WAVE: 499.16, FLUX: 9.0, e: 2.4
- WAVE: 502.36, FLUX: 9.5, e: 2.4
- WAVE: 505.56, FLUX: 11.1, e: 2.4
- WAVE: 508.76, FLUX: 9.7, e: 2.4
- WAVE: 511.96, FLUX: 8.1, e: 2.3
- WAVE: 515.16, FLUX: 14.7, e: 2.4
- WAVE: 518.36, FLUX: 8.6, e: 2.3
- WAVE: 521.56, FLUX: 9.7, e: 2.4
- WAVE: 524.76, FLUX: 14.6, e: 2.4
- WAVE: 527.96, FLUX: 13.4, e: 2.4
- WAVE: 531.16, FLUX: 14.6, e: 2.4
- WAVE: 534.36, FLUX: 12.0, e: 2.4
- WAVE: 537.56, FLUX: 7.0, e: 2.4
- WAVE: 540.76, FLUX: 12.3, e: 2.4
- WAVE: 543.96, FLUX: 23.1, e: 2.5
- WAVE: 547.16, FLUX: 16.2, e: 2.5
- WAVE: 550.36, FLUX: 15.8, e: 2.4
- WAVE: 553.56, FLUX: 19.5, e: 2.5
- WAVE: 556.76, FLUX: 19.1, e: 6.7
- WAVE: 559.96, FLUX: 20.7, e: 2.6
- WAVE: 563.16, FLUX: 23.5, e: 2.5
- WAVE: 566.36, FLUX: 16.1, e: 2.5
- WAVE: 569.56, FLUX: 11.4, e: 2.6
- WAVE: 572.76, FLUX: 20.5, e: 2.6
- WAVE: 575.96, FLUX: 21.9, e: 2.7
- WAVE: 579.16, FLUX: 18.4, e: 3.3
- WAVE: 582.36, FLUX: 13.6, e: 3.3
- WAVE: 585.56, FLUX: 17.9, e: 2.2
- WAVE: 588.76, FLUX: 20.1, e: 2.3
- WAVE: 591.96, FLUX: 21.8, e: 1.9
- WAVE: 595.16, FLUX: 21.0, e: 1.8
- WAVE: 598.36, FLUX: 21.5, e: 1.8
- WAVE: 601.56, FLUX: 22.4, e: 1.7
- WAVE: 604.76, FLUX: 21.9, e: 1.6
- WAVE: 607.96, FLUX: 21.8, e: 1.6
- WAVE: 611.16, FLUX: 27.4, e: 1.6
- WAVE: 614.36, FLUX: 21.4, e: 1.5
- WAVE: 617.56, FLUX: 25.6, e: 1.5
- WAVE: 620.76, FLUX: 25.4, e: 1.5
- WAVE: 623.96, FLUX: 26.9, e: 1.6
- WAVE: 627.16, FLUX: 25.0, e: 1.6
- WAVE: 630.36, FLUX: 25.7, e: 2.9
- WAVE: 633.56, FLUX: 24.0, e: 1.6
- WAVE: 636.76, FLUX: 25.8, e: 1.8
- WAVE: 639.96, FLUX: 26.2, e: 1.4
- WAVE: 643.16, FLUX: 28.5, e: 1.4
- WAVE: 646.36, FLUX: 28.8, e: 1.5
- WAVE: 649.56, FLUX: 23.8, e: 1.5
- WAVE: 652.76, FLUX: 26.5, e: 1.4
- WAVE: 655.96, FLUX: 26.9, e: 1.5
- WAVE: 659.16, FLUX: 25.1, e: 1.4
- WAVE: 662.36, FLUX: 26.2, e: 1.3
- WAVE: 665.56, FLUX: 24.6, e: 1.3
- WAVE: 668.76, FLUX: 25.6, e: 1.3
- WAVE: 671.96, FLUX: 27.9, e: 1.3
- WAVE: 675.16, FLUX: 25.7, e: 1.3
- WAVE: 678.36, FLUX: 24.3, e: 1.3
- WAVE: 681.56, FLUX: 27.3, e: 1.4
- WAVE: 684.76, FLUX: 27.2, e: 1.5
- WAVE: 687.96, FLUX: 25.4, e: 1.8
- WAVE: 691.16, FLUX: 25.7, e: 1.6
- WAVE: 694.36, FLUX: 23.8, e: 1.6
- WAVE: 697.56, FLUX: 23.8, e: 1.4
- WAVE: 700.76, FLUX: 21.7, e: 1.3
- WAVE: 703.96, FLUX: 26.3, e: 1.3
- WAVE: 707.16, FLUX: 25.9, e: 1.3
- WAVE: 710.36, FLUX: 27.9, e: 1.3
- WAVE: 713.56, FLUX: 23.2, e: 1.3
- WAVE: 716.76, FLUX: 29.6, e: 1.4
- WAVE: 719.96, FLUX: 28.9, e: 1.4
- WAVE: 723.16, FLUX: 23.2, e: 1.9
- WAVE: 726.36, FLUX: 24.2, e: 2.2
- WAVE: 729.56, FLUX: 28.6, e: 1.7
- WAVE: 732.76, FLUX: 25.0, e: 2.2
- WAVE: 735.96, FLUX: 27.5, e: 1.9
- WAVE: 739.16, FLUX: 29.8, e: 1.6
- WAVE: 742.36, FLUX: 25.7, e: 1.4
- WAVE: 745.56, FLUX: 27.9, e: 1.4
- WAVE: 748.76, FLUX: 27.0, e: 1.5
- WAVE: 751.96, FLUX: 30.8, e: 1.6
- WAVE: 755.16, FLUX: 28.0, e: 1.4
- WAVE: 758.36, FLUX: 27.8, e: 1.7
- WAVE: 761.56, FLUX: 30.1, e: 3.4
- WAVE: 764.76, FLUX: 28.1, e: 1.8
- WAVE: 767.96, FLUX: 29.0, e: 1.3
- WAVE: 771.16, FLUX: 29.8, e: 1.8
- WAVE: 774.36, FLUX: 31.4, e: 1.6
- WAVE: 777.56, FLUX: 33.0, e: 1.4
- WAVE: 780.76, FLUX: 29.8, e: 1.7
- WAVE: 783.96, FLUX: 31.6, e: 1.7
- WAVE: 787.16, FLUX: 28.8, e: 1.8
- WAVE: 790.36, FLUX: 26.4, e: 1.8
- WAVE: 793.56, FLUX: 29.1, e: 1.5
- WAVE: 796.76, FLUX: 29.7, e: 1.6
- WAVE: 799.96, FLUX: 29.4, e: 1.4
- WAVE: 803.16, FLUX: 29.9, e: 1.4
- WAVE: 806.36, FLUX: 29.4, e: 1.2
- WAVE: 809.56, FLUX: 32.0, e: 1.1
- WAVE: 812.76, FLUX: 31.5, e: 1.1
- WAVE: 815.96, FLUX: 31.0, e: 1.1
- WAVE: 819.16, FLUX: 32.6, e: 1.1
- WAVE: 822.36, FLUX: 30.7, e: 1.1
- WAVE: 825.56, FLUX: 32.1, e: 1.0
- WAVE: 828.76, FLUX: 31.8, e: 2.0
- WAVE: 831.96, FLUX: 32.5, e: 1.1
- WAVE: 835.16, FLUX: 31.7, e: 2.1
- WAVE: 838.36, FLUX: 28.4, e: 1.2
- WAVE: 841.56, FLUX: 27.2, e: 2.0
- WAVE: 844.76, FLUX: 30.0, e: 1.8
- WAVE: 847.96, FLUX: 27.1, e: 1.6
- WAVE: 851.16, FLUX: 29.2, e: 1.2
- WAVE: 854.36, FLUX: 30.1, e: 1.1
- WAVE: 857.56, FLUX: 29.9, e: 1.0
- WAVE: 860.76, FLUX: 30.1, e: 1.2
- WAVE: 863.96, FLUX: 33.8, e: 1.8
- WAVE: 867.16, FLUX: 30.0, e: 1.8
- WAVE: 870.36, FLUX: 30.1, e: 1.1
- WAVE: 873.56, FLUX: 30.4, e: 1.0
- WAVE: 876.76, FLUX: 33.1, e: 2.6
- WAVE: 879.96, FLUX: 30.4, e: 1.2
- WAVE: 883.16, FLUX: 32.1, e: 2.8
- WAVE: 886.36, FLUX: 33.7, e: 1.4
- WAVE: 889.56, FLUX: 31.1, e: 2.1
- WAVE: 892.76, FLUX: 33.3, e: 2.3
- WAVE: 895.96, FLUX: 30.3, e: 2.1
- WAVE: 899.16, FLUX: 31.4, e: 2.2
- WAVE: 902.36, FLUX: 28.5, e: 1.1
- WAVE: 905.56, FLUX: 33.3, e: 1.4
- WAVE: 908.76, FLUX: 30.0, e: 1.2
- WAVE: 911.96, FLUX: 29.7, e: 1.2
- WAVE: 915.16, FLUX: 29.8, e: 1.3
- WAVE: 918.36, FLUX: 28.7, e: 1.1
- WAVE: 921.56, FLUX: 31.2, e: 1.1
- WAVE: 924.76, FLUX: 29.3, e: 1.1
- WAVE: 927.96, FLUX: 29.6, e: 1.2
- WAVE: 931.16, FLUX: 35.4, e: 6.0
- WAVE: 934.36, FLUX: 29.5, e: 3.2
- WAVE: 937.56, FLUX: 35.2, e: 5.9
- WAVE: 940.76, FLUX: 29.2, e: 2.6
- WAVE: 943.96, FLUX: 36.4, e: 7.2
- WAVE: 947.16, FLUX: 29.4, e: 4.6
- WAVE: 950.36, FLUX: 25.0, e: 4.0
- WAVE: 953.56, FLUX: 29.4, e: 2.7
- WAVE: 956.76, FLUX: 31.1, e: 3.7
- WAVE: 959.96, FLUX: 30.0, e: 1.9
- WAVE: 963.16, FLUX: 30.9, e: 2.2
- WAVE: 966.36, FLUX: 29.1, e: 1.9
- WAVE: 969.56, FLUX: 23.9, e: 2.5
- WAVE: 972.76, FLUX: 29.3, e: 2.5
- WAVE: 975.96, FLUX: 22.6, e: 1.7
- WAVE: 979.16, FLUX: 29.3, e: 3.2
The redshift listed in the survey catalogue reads 0.355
